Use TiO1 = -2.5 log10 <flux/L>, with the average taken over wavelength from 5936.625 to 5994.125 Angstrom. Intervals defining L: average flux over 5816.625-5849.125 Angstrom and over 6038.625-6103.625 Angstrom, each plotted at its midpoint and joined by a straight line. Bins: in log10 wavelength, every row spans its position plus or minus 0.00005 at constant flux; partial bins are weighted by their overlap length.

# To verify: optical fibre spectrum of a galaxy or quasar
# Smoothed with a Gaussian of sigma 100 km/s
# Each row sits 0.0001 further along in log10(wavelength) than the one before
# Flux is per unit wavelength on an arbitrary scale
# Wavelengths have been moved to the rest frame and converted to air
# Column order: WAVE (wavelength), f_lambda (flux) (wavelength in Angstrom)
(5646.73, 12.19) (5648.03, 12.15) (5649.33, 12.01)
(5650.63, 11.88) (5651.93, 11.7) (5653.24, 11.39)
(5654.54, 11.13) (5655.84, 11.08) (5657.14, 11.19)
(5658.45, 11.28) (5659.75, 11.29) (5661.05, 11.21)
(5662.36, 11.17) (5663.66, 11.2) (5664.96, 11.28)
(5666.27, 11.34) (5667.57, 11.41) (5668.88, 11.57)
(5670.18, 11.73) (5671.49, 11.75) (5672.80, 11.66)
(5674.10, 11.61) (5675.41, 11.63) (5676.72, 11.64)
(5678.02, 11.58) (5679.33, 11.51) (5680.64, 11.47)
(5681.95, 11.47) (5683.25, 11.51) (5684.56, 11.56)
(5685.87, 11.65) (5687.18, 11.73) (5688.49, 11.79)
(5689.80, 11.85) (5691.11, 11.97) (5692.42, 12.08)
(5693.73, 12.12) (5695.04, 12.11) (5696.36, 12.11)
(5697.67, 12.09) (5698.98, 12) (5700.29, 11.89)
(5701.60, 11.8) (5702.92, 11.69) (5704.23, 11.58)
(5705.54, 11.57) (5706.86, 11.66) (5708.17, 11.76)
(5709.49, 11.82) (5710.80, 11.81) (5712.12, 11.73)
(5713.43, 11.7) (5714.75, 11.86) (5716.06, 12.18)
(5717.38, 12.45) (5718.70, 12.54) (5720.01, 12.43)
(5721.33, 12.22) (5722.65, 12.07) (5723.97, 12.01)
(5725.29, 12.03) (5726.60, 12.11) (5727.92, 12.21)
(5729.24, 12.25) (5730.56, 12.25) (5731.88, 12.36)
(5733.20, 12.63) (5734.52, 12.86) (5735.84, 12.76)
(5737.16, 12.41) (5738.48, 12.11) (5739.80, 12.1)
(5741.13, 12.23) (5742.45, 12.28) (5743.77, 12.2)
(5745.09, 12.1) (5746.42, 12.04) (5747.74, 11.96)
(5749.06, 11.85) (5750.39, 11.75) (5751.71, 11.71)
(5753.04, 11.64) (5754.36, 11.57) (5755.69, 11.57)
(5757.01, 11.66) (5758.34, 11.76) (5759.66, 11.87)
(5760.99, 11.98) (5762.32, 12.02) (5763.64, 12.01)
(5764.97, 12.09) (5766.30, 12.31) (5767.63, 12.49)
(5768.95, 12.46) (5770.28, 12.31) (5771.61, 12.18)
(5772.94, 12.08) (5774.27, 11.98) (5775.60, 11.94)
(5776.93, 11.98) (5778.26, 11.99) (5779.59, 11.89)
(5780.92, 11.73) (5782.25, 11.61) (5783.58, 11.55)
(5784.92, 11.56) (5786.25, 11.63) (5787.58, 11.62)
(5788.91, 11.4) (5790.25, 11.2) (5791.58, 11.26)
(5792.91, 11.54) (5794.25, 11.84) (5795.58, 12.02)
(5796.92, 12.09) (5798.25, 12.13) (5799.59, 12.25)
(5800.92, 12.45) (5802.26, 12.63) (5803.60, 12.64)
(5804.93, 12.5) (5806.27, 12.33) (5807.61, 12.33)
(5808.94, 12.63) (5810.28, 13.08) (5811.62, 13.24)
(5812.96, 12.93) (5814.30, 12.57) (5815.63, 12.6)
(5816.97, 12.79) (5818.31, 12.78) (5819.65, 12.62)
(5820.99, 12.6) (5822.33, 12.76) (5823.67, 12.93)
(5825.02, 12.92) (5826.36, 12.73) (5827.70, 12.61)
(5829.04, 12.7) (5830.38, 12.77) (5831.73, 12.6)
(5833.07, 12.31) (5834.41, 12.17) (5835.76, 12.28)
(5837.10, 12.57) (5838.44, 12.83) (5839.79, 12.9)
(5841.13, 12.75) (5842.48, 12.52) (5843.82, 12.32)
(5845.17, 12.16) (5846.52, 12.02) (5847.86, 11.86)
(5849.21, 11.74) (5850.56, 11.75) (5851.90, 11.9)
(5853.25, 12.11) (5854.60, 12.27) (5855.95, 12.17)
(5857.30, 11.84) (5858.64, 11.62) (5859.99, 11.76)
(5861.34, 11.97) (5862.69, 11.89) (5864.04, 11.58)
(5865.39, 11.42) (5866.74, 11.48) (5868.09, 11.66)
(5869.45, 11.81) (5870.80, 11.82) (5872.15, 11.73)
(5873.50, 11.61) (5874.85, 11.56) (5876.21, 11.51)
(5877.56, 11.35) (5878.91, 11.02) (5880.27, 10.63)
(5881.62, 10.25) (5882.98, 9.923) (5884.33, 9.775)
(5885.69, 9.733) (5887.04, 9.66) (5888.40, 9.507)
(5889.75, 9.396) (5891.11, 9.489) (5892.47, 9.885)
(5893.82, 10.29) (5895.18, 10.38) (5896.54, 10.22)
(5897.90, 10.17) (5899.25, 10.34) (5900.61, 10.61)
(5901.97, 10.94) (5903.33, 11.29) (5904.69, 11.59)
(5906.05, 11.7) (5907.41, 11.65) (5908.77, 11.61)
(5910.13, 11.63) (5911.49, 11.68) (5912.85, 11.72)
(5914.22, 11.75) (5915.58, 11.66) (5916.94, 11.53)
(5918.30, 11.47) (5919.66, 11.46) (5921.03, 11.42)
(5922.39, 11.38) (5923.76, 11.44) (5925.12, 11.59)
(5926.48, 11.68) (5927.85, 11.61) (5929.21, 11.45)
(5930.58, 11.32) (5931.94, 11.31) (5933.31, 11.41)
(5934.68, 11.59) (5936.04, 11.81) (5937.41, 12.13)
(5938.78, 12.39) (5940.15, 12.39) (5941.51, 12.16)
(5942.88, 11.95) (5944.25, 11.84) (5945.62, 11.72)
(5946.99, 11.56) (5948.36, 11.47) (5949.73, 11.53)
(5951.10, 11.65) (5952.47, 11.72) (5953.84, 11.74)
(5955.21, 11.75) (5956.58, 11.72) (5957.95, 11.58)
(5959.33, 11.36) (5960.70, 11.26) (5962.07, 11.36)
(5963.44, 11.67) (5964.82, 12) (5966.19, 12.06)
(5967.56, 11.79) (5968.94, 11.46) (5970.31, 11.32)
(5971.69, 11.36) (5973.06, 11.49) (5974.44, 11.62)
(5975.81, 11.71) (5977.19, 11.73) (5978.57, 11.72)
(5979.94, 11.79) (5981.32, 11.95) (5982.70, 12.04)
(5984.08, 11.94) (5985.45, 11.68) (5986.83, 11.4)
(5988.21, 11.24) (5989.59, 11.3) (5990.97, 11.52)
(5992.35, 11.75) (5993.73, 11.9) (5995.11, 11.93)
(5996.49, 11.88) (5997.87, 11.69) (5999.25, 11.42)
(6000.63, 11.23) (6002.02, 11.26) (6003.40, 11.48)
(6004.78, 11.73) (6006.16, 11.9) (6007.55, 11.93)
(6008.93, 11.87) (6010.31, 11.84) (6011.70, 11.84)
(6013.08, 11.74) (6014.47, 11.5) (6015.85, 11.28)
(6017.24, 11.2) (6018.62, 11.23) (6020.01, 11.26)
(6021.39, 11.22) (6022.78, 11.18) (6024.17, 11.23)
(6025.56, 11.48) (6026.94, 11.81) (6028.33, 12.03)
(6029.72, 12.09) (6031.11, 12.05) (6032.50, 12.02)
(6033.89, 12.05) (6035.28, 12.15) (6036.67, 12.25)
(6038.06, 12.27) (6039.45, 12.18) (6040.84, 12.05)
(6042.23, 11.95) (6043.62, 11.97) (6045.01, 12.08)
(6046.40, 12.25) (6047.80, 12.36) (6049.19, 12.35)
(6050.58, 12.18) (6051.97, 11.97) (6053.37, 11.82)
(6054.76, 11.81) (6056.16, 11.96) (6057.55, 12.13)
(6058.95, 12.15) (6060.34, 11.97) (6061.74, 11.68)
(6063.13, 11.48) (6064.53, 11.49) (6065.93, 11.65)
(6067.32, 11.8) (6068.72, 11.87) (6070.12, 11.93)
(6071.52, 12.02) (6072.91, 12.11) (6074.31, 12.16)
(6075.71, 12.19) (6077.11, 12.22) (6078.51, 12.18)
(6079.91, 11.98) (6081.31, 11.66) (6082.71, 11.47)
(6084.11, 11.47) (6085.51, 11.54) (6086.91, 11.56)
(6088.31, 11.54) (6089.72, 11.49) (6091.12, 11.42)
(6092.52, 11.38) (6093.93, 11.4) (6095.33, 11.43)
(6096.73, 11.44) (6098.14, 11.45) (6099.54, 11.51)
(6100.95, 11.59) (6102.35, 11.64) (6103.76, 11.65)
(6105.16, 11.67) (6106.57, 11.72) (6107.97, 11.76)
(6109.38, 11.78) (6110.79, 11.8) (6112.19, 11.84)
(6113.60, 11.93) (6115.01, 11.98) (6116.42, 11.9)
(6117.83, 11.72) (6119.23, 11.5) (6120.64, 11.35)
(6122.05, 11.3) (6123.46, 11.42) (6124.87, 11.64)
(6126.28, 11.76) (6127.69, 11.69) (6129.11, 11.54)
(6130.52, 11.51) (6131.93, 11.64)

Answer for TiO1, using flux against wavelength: 0.04 mag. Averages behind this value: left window 12.5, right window 11.8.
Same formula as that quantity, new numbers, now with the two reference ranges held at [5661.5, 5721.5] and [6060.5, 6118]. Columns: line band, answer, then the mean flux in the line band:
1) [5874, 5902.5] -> 0.14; 10.3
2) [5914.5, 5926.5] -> 0.02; 11.5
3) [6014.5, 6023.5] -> 0.05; 11.3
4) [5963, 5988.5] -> 0.00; 11.7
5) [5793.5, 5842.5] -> -0.07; 12.6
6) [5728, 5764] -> -0.03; 12.1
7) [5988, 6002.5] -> 0.02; 11.6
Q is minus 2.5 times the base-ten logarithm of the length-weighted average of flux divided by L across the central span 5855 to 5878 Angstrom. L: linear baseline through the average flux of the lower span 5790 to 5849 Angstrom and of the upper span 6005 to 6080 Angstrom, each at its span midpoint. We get 0.06 mag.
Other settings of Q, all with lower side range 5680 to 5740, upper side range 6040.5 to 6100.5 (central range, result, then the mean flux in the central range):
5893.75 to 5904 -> 0.13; 10.5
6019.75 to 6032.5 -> 0.02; 11.6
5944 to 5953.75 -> 0.02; 11.6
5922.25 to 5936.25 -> 0.04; 11.5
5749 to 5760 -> 0.03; 11.7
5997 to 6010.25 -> 0.02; 11.6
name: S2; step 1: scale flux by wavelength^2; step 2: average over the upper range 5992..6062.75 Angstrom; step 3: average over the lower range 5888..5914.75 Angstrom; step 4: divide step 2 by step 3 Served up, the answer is 1.1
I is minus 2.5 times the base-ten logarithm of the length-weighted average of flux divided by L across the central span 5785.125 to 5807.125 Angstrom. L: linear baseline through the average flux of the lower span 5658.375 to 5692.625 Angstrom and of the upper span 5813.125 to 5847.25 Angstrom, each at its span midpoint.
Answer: 0.04 mag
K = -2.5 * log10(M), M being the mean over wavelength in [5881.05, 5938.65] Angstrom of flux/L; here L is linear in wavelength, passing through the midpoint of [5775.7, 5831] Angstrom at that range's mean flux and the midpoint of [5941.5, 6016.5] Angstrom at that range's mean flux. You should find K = 0.08 mag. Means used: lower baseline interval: 12.3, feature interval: 11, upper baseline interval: 11.7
